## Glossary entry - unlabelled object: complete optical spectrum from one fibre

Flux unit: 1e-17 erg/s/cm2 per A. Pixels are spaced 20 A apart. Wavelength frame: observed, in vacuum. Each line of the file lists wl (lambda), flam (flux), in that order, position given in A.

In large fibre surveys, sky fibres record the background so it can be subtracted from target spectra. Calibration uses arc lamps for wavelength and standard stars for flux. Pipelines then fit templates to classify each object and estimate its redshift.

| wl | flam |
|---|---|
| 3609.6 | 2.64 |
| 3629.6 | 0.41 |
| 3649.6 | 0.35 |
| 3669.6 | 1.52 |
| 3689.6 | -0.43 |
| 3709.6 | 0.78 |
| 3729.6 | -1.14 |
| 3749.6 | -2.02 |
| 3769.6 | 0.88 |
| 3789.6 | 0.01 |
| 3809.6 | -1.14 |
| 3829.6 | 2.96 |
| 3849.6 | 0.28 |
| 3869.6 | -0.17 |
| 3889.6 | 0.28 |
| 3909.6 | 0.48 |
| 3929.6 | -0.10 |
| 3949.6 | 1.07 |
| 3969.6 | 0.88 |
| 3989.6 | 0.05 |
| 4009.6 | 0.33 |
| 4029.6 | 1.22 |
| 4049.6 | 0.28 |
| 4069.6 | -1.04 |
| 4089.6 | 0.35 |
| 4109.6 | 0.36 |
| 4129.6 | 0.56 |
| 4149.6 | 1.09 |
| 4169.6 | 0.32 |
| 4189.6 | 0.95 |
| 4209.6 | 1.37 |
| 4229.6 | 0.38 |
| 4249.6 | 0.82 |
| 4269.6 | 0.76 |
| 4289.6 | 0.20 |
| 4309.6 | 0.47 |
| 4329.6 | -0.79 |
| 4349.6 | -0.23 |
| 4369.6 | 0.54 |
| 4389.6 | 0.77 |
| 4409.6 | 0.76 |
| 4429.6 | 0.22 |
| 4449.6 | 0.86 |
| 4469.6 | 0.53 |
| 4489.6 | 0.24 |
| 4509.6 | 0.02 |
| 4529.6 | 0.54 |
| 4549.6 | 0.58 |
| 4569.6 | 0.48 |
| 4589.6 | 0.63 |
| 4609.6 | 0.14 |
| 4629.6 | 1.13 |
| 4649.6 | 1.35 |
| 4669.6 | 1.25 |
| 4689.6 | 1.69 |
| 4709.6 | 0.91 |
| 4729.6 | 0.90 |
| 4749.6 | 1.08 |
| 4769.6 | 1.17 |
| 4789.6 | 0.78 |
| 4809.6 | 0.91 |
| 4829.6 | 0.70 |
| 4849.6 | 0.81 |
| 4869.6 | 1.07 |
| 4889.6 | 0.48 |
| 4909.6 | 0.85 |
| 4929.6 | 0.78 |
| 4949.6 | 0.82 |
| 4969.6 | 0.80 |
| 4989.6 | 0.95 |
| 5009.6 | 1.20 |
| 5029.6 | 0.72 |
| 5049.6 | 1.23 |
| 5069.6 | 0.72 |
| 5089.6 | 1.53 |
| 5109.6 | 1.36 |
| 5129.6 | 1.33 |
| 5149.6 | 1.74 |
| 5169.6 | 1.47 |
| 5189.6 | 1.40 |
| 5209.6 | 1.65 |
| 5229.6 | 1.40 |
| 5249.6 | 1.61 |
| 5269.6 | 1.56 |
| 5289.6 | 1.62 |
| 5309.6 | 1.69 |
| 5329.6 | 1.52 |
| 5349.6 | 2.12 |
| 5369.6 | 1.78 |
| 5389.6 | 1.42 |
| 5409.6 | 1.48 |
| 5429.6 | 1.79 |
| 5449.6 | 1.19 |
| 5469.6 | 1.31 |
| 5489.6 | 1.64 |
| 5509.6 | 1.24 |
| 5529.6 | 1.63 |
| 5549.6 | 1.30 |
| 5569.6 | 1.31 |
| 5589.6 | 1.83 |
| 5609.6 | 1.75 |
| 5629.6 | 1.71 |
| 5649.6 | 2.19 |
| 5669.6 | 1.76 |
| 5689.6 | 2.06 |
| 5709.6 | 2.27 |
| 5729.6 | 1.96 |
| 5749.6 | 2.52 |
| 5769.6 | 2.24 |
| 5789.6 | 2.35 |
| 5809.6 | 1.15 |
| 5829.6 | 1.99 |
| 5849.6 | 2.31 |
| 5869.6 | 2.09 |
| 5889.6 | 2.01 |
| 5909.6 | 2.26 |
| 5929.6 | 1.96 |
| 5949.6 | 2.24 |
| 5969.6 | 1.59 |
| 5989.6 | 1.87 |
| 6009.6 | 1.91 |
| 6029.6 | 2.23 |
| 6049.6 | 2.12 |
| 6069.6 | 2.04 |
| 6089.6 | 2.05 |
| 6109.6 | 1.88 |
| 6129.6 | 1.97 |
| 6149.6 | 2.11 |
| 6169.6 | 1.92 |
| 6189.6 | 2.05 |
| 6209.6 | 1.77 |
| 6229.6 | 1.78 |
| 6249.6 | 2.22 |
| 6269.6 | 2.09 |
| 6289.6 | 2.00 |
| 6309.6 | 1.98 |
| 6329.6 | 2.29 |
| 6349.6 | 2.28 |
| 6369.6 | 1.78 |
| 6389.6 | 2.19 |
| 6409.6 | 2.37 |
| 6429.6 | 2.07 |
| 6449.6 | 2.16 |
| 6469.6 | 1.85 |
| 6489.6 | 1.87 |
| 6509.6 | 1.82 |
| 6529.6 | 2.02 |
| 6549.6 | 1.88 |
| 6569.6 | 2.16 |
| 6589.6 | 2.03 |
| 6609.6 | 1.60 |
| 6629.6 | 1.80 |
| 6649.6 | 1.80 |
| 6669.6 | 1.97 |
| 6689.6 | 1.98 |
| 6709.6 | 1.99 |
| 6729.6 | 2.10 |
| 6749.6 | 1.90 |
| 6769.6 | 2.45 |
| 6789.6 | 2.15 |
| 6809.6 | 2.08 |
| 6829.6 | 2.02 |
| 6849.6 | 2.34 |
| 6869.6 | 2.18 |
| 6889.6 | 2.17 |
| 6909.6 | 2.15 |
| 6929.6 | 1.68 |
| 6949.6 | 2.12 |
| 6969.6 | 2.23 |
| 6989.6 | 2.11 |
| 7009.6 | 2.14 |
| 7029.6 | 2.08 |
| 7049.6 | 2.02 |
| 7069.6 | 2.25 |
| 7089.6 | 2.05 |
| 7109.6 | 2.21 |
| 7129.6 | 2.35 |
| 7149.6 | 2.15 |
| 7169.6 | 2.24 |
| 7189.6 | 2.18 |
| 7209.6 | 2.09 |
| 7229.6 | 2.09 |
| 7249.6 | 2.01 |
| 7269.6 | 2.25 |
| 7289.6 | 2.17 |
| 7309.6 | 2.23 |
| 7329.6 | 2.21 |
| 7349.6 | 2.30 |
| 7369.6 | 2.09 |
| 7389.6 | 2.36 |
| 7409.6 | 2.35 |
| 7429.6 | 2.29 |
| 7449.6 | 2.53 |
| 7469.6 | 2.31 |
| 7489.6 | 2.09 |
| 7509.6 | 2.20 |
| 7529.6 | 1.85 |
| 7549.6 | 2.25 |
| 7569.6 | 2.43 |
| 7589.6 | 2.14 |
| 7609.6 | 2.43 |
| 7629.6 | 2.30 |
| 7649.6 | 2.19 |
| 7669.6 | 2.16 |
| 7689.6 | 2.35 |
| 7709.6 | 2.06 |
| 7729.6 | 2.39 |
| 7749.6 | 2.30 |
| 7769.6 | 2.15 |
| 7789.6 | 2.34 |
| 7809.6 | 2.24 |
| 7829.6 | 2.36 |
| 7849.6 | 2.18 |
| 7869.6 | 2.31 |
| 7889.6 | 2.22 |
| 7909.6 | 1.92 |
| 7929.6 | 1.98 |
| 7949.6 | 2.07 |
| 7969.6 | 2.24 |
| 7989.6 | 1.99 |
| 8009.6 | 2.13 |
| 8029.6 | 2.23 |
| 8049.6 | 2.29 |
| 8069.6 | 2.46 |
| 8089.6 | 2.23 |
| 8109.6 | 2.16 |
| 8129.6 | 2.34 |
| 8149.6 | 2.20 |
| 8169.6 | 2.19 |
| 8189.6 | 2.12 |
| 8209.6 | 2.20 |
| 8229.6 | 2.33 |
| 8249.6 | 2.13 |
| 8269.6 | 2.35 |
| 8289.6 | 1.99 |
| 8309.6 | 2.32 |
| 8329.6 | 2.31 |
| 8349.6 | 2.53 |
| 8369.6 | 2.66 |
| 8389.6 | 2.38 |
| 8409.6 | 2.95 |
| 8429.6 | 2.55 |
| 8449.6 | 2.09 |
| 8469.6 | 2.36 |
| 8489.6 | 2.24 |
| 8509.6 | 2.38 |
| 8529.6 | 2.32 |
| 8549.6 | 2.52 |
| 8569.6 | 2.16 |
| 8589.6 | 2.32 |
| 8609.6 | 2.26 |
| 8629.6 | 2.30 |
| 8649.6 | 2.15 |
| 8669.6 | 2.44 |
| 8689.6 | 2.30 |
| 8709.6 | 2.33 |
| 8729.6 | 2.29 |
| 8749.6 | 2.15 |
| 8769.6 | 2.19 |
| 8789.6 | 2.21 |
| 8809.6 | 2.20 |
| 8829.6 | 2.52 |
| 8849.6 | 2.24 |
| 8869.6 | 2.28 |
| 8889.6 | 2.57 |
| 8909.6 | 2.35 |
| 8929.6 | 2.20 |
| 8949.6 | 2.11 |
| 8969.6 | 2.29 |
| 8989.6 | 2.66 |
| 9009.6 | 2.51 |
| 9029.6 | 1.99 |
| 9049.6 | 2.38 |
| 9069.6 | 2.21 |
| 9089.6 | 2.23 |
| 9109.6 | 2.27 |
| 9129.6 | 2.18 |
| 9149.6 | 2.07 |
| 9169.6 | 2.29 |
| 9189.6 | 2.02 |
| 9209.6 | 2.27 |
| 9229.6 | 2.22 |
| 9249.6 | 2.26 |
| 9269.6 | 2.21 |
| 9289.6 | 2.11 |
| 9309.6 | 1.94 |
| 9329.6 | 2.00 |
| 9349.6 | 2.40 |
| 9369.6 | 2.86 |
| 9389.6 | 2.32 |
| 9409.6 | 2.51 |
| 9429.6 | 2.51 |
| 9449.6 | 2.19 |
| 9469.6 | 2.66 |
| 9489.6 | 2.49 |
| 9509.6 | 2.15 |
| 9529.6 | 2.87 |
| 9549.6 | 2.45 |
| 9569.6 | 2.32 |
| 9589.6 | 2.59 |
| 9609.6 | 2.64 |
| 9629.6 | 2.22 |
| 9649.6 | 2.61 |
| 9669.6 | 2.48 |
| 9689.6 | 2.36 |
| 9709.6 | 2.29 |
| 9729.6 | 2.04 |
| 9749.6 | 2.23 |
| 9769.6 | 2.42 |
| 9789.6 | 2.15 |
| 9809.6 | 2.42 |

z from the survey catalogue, 0.278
